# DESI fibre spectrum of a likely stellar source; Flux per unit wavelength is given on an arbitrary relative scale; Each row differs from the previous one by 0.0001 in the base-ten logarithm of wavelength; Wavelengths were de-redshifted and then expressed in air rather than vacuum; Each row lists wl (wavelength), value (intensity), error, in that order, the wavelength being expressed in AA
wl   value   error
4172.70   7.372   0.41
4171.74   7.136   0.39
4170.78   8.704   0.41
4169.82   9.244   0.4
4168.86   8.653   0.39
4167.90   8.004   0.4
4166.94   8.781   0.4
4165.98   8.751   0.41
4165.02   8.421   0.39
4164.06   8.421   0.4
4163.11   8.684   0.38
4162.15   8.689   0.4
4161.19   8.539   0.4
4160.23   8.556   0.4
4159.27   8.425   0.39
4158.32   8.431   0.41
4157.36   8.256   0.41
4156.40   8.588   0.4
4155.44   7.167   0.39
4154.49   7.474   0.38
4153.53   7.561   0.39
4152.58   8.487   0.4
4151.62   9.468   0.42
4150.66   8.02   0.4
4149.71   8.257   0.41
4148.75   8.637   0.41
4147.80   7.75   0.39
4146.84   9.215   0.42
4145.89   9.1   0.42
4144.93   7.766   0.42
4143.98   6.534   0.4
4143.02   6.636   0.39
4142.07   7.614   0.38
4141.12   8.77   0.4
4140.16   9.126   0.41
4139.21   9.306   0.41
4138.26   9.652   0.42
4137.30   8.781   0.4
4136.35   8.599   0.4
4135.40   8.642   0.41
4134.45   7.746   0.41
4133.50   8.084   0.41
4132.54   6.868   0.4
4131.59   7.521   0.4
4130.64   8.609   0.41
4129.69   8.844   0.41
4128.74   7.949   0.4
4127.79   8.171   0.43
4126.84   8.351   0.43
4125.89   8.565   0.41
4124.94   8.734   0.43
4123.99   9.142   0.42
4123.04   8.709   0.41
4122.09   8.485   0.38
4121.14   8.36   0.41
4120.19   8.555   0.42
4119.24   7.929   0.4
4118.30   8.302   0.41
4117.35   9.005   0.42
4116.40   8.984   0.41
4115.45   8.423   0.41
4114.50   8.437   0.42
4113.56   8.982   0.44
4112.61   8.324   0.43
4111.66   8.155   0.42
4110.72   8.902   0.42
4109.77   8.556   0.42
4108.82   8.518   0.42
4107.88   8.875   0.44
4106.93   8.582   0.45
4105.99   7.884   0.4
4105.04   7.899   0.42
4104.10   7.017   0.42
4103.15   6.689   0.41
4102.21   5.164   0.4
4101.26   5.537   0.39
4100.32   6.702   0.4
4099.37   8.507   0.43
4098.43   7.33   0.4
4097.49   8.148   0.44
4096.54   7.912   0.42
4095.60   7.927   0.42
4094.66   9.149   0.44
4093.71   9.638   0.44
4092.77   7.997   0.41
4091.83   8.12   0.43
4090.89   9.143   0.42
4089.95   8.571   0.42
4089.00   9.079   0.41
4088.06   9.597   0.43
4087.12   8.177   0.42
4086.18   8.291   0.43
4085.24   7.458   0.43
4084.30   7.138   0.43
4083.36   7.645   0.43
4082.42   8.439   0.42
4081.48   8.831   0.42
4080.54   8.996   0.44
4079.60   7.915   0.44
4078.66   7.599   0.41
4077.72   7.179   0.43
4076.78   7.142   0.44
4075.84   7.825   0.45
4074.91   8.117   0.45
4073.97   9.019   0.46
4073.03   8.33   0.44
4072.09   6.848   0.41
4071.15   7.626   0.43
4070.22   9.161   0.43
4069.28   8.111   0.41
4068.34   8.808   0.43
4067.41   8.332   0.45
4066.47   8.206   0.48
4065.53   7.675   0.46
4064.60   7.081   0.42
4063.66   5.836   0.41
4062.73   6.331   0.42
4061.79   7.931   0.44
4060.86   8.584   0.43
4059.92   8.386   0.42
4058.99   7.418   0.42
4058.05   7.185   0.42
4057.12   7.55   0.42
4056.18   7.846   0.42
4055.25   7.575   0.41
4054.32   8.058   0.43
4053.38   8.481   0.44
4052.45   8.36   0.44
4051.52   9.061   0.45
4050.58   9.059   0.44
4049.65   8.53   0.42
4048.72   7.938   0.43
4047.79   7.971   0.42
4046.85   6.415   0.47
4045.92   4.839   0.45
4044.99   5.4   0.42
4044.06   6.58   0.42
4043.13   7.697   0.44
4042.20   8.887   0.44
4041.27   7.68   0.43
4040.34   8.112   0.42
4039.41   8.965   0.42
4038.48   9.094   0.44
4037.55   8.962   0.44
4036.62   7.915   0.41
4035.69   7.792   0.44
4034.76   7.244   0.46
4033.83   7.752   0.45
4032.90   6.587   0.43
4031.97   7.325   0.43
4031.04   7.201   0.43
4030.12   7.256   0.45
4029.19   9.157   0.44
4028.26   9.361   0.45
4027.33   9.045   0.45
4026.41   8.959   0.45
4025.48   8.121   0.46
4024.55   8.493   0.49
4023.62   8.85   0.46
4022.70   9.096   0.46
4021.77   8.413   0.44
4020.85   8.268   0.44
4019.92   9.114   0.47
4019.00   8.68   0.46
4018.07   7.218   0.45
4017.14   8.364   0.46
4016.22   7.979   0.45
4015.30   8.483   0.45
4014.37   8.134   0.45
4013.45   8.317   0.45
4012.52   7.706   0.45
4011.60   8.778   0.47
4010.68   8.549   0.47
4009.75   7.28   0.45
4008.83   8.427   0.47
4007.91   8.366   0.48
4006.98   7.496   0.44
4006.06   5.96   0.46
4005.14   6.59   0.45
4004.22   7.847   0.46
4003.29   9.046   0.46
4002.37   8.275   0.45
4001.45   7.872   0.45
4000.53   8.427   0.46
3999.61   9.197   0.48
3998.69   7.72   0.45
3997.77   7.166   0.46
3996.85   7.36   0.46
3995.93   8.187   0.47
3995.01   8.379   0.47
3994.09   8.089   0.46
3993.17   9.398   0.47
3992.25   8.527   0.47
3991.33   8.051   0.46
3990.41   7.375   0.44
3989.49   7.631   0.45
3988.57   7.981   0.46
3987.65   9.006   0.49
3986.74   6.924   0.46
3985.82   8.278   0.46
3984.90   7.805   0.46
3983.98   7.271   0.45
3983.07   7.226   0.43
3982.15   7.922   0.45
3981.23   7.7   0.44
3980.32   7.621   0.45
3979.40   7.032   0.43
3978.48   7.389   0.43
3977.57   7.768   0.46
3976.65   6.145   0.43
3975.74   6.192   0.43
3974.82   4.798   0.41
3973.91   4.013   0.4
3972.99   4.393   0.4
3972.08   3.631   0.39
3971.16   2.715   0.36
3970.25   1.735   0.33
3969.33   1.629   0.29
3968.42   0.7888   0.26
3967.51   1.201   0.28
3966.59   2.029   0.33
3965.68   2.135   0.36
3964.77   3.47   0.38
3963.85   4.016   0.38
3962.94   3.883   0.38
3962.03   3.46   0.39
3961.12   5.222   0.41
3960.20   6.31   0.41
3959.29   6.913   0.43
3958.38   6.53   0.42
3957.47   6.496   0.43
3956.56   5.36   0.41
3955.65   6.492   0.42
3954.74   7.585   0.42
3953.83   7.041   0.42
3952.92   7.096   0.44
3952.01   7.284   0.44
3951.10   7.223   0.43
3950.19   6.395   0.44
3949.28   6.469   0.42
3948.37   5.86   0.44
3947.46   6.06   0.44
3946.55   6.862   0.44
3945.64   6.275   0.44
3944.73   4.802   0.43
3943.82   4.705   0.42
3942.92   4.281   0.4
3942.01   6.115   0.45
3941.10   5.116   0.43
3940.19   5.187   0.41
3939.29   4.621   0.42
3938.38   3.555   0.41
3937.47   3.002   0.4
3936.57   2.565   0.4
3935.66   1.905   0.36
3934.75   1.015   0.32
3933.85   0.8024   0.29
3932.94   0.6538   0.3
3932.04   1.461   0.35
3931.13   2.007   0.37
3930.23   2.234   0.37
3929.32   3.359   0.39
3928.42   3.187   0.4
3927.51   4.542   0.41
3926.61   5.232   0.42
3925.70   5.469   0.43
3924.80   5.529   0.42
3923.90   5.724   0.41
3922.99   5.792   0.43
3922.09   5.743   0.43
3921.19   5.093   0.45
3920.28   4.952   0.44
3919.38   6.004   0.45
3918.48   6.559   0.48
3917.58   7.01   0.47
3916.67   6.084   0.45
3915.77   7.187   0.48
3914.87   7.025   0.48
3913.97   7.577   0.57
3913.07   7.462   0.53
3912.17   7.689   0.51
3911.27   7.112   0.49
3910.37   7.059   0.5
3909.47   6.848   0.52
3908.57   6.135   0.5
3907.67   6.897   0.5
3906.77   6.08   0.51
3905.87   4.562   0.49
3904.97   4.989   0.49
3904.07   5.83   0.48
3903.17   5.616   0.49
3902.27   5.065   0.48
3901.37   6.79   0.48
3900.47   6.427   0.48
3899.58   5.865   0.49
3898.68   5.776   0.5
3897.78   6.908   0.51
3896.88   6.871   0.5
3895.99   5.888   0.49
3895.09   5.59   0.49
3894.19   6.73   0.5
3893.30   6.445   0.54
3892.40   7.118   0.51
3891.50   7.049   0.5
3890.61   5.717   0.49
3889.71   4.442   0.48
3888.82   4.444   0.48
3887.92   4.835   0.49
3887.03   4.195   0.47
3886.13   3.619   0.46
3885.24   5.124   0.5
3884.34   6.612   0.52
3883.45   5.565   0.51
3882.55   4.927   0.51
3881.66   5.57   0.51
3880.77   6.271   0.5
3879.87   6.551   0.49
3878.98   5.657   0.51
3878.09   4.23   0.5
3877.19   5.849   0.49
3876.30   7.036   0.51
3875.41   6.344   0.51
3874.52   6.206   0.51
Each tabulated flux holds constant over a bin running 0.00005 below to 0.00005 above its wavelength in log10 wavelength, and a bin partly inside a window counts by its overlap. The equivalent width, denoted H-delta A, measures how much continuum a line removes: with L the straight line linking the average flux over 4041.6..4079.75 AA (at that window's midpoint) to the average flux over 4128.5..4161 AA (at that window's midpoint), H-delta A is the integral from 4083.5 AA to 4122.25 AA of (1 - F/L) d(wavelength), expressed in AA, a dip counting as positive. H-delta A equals -0.8 AA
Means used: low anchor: 7.73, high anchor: 8.25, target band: 8.15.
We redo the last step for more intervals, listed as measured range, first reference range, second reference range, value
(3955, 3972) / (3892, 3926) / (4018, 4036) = 7.6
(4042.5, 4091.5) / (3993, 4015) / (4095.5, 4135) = 1.1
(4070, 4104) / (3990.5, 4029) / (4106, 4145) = 1.6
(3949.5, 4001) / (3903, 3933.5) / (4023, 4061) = 3.1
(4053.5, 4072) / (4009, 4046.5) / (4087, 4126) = 0.8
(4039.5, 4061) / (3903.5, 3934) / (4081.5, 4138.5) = -1.2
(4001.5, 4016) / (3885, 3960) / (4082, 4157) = -2.8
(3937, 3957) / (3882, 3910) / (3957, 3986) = -1.8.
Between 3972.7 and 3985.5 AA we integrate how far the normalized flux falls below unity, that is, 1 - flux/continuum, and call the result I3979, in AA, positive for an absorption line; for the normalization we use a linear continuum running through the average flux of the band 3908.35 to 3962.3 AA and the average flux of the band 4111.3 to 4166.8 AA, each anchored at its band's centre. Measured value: -1.5 AA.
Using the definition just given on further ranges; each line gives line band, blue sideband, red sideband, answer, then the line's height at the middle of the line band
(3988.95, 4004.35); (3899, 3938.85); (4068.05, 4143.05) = -4.3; 6.36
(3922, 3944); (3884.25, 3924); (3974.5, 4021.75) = 9.6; 6.6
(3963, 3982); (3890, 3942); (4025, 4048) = 6.2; 6.44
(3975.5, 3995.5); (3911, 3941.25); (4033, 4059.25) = -4.9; 6.19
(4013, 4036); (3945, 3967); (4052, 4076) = -3.7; 7.07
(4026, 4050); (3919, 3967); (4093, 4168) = -4.7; 6.52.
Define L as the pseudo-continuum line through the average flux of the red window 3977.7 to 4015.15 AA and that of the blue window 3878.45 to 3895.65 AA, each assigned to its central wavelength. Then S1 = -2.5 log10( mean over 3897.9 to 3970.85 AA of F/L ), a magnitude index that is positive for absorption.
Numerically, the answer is 0.28 mag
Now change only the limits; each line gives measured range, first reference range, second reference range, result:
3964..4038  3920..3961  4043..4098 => -0.127 mag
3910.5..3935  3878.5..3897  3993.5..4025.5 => 0.259 mag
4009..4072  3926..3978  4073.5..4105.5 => -0.200 mag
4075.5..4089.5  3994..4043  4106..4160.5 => 0.024 mag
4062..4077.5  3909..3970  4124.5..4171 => -0.102 mag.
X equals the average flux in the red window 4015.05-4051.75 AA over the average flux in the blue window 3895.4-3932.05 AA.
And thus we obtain 1.40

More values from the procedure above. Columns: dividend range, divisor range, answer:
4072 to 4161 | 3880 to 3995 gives 1.47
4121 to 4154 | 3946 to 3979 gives 1.64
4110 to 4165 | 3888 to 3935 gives 1.53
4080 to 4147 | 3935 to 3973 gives 1.75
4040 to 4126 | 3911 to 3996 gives 1.46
